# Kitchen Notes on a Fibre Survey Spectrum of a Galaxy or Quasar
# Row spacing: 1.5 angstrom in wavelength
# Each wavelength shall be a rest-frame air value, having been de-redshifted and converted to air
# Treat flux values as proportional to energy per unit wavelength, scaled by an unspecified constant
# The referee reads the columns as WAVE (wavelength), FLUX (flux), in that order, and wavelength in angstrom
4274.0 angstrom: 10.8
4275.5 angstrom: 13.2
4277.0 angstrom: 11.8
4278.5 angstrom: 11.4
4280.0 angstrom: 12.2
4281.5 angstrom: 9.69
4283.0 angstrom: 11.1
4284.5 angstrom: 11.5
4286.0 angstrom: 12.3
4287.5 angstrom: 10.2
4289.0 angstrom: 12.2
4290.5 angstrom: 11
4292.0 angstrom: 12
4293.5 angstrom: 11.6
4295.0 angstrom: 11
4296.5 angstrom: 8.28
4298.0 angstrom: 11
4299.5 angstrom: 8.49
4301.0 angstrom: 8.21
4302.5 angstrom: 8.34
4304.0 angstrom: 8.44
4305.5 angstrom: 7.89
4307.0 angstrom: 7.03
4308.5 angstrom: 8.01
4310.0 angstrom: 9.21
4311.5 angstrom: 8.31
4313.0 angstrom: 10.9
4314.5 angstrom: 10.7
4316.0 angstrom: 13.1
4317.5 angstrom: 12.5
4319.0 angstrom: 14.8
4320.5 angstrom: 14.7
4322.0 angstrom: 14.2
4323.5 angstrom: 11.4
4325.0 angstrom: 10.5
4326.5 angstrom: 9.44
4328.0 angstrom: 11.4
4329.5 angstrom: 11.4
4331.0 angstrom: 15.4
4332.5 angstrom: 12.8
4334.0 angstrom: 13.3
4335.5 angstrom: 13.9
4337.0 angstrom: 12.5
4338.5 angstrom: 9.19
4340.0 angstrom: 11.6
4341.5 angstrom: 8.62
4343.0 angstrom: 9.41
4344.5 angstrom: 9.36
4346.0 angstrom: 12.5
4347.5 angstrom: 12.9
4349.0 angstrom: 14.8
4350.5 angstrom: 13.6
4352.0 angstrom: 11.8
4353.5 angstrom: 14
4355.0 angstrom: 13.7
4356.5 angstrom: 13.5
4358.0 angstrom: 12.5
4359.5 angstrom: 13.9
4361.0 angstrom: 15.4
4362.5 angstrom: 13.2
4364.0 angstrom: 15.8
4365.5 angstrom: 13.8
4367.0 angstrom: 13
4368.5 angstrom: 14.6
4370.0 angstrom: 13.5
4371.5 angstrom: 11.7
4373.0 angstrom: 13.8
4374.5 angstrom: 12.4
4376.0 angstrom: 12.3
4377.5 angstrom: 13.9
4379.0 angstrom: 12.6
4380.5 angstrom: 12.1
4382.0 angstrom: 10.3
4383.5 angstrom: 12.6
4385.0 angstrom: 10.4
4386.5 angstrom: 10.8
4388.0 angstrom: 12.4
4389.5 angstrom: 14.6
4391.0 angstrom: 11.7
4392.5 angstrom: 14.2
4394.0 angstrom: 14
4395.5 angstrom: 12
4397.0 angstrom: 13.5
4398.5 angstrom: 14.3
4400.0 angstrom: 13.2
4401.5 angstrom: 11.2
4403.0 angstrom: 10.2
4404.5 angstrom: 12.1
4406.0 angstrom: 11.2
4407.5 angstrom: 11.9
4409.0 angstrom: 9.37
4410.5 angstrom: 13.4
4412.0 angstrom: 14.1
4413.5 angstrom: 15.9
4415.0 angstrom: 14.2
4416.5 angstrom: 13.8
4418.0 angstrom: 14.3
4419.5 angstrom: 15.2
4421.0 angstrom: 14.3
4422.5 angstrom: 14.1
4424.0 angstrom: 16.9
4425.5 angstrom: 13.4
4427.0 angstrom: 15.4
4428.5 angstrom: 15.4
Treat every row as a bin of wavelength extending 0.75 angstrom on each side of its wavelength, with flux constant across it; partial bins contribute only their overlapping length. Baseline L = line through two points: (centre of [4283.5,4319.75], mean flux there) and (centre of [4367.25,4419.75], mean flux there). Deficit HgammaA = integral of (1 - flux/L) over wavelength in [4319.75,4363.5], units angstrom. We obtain -4.18 angstrom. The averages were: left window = 10.3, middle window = 12.5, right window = 12.8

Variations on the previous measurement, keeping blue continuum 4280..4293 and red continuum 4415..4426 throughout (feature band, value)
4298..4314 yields 4.28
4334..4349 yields 1.48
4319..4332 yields -0.22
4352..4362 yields -0.49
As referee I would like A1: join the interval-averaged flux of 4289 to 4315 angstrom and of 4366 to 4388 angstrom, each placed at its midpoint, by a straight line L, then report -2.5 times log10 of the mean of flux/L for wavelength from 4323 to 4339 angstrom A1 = -0.13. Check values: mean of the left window 9.5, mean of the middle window 12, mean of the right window 12.4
